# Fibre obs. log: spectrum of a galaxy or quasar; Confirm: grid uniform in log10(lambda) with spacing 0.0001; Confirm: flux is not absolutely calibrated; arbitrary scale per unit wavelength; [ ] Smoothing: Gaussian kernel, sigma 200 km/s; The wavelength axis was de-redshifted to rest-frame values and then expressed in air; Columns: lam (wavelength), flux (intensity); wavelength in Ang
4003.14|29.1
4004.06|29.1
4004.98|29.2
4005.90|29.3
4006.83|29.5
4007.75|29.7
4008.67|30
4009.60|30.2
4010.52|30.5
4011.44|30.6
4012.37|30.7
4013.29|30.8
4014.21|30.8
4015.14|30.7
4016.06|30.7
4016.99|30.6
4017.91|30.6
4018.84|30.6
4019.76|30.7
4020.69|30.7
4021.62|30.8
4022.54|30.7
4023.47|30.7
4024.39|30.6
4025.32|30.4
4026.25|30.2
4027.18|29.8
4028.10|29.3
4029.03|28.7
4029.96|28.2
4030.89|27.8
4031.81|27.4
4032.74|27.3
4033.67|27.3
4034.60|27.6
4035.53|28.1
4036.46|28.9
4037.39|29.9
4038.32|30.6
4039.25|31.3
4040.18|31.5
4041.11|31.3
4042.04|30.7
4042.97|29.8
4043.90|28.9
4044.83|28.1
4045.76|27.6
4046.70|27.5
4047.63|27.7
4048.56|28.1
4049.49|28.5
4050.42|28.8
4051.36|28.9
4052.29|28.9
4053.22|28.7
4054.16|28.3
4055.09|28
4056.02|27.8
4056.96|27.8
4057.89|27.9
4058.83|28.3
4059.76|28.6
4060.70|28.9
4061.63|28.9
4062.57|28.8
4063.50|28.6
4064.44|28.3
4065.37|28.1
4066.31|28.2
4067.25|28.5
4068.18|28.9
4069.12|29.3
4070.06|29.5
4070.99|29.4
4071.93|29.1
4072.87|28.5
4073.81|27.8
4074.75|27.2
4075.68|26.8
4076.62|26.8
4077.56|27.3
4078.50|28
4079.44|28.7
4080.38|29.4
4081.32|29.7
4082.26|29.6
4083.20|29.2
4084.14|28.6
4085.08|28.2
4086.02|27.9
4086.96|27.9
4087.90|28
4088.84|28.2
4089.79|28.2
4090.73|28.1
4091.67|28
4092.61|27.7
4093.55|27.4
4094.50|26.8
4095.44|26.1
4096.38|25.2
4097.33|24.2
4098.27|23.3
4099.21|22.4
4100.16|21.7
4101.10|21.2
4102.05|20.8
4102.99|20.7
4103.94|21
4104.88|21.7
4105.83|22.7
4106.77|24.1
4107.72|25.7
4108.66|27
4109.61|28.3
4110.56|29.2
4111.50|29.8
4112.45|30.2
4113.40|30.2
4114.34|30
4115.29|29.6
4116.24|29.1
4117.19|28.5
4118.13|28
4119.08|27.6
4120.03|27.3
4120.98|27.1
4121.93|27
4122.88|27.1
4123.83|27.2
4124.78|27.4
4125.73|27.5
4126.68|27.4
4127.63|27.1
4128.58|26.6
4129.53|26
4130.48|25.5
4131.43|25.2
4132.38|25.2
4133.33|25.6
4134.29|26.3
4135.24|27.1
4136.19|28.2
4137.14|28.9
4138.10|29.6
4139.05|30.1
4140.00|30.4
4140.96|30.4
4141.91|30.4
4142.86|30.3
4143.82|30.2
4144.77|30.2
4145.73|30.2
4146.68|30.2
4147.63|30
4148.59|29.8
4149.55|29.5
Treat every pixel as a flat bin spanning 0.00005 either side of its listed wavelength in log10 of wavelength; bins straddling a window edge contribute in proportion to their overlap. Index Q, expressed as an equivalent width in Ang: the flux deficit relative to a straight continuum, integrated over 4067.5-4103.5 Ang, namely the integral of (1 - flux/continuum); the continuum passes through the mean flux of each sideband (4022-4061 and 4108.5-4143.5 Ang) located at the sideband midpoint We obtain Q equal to 1.9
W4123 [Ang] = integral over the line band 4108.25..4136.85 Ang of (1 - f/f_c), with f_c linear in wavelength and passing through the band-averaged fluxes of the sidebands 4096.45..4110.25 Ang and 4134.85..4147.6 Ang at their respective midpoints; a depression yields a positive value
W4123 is -1.3 Ang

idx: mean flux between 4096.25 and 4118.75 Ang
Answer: 25.6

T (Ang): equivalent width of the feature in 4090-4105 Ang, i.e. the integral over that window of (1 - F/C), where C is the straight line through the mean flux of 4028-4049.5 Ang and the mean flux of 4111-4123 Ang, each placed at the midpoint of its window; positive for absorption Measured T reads 2.3 Ang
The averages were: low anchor 28.8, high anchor 28.6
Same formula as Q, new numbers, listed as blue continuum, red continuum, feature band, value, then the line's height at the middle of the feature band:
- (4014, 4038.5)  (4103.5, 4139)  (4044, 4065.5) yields 0.4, 28.8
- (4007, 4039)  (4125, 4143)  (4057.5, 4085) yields 0.4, 28.9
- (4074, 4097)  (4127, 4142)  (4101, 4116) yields 1.0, 27.7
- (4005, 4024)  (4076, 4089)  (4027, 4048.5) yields 0.6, 29.7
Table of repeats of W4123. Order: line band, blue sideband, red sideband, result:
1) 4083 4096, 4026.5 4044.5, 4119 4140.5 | 0.12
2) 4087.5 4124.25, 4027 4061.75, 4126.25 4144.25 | 2.42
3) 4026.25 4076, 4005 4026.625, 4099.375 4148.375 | 1.17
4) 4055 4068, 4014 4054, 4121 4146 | 0.29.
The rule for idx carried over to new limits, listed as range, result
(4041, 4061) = 28.5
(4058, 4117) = 27.3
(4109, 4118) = 29.3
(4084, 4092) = 28.1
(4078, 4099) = 27.6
